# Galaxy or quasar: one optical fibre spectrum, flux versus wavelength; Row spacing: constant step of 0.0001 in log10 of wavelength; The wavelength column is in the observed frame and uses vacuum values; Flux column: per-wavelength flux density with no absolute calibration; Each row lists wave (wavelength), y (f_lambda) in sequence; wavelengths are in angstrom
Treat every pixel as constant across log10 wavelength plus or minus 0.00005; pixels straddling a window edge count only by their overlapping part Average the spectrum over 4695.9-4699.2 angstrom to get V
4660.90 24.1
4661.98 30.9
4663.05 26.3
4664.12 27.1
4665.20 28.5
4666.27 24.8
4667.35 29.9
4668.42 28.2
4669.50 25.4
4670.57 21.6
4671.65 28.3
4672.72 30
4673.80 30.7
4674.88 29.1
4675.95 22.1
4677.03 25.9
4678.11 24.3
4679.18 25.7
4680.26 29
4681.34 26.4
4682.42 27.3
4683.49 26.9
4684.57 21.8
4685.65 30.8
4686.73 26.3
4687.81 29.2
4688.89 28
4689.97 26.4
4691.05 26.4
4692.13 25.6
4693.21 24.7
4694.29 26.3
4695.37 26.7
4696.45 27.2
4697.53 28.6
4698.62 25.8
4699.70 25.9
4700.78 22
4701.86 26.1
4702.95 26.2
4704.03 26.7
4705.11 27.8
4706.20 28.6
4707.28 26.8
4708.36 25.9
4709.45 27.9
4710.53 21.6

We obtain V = 27.2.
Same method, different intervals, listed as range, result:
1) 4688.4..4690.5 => 27.2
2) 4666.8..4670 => 27.8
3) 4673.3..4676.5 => 27.3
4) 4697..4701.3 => 25.6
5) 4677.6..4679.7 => 25.1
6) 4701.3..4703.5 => 26.1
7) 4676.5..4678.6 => 25.1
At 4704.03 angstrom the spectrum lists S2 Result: 26.7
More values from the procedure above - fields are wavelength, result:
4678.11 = 24.3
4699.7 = 25.9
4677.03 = 25.9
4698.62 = 25.8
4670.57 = 21.6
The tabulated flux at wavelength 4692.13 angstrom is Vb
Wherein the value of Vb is 25.6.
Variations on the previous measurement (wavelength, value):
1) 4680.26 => 29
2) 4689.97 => 26.4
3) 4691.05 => 26.4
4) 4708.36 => 25.9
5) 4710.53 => 21.6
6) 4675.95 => 22.1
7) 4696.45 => 27.2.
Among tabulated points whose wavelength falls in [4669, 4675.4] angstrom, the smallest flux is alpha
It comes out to 21.6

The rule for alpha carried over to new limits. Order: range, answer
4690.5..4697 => 24.7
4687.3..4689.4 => 28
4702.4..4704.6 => 26.2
